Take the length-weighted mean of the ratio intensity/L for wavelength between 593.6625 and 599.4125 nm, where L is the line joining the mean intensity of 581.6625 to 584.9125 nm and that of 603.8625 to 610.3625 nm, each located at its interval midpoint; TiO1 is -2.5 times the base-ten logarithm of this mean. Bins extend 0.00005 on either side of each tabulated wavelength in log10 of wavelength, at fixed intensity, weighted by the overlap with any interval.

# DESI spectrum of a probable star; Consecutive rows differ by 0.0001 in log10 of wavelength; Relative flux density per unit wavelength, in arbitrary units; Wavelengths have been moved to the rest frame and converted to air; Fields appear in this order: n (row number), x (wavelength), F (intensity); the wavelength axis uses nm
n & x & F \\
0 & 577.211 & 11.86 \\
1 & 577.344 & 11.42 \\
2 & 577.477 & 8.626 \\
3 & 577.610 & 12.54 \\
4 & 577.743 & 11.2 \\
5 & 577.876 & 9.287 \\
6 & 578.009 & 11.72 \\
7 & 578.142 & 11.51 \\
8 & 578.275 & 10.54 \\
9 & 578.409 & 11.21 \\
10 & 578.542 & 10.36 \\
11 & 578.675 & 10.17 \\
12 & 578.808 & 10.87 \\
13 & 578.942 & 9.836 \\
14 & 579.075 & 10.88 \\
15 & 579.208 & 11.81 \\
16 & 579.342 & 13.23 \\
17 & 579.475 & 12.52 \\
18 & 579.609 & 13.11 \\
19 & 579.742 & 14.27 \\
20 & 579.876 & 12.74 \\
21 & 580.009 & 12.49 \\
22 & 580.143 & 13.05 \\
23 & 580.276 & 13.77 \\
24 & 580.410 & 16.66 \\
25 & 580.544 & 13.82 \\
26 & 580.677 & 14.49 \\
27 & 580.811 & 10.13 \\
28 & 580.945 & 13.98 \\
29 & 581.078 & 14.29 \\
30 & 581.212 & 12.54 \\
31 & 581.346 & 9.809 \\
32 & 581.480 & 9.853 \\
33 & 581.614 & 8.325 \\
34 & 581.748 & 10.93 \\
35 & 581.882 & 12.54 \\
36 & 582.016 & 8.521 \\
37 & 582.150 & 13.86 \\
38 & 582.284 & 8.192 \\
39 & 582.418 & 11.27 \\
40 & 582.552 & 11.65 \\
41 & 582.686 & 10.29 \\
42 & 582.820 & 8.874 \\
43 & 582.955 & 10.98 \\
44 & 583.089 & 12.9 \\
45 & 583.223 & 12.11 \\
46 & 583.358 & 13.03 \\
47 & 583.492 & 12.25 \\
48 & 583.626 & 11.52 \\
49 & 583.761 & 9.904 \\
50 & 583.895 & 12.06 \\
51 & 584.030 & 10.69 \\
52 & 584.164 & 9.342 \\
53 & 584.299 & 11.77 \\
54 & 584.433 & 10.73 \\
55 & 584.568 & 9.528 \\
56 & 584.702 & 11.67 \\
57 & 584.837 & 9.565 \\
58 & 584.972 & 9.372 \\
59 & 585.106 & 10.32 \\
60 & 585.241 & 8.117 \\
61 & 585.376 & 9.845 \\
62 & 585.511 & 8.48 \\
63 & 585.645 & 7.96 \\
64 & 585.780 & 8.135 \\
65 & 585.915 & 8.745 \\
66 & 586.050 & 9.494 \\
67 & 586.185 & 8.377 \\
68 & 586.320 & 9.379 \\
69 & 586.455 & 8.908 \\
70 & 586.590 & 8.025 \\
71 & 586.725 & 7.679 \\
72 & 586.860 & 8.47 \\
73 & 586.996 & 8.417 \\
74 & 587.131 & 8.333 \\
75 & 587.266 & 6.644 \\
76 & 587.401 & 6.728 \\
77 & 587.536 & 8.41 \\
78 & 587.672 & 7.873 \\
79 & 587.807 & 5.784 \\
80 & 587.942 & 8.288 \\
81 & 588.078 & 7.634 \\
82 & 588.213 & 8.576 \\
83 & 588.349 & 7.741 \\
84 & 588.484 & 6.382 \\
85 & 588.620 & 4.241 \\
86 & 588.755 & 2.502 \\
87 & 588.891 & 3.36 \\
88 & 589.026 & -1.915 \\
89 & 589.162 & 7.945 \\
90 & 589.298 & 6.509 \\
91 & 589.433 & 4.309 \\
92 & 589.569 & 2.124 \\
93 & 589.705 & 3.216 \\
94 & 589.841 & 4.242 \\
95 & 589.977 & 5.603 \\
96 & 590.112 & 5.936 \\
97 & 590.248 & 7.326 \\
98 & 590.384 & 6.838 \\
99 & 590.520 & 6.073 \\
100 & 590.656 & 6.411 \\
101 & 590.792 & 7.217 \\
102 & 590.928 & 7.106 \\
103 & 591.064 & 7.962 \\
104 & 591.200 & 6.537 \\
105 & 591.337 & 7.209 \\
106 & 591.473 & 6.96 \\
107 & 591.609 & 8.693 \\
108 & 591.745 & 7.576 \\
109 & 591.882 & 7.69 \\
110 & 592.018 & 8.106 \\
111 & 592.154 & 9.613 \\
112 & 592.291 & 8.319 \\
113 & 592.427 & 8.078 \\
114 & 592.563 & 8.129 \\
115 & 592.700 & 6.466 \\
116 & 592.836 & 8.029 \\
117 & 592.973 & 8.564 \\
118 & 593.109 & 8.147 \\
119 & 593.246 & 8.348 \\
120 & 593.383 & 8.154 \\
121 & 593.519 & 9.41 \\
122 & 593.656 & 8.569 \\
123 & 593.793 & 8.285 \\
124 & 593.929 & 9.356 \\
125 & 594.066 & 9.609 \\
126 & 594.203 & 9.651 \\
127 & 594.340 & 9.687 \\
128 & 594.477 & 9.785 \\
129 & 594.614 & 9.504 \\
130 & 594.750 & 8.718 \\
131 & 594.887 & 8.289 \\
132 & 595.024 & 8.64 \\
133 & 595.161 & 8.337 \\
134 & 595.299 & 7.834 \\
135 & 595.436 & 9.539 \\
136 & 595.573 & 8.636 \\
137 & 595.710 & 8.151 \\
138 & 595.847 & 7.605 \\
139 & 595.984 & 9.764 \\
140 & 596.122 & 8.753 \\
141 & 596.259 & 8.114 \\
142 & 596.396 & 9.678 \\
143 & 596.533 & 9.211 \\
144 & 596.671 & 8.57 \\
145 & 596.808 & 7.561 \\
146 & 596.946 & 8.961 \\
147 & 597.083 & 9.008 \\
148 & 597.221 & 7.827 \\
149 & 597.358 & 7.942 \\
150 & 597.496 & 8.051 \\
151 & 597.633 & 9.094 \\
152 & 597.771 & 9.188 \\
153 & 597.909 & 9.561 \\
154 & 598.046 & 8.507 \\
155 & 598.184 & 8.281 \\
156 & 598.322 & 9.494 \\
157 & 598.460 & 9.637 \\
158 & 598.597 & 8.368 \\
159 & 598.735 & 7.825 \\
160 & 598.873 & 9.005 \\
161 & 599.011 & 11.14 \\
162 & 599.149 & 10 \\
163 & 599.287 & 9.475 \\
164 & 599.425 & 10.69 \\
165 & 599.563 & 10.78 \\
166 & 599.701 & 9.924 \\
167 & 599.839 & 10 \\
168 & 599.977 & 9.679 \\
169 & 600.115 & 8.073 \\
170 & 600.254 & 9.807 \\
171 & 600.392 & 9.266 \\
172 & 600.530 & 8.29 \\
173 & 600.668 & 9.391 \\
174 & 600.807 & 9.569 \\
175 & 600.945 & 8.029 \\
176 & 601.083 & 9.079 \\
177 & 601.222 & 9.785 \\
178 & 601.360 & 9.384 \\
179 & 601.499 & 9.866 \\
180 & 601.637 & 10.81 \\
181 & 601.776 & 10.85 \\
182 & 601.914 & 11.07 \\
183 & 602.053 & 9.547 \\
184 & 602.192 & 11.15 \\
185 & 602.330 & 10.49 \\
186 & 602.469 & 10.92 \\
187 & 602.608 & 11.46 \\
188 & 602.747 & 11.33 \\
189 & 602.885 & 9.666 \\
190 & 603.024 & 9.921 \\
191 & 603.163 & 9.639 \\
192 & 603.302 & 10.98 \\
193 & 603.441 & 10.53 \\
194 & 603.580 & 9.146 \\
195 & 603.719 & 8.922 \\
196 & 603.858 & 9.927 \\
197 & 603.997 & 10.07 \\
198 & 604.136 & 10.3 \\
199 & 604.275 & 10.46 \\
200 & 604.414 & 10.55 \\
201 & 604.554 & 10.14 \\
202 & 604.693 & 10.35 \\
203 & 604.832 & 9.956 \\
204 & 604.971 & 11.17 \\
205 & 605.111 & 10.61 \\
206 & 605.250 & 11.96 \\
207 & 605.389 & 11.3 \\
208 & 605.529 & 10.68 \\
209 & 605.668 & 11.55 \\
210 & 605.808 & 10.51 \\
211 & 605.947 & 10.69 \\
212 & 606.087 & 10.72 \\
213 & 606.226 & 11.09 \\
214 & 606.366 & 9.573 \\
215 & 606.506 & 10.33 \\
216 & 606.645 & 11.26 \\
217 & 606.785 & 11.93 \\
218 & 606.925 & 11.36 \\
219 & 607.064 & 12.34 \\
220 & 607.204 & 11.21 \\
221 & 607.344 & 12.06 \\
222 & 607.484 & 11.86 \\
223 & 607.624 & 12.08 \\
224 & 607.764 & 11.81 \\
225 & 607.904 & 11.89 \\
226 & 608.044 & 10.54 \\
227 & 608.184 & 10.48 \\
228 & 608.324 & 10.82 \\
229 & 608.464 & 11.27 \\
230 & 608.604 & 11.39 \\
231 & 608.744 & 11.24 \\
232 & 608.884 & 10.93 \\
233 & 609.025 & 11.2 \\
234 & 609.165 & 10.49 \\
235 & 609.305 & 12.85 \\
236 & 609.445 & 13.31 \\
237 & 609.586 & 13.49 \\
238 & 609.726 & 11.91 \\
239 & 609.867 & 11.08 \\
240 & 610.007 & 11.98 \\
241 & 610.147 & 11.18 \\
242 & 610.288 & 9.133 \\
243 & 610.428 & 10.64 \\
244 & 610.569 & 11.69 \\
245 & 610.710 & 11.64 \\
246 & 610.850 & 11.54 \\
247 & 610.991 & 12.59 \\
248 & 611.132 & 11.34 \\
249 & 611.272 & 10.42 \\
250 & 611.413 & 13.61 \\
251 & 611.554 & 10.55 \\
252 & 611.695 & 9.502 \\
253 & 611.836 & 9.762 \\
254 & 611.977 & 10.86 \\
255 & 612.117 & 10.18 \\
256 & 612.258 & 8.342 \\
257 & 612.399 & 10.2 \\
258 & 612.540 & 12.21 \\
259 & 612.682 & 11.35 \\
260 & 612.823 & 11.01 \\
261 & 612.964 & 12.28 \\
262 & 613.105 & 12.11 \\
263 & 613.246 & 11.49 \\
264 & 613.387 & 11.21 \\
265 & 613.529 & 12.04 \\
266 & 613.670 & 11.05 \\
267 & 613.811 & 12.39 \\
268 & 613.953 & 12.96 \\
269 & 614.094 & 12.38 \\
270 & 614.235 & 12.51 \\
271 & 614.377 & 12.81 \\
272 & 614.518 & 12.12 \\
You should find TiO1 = 0.24 mag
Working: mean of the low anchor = 11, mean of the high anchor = 11.1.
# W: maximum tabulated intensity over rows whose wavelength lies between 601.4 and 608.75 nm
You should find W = 12.34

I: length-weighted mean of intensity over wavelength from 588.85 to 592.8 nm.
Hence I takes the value 6.37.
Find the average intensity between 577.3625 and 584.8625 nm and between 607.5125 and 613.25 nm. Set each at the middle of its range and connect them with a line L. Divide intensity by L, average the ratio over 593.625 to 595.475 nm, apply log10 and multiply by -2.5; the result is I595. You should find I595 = 0.26 mag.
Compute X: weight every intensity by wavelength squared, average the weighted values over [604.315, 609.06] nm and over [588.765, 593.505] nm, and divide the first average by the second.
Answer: 1.8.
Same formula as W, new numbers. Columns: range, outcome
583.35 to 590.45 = 13.03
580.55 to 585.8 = 14.49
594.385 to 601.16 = 11.14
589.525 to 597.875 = 9.785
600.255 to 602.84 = 11.46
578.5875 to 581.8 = 16.66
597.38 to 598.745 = 9.637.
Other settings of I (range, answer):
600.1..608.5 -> 10.5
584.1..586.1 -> 9.54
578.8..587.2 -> 10.9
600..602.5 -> 9.72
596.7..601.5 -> 9.14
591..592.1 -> 7.61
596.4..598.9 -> 8.69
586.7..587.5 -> 7.74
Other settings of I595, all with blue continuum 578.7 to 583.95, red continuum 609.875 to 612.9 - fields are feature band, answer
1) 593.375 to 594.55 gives 0.24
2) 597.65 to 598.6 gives 0.25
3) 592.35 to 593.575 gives 0.38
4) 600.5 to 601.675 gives 0.20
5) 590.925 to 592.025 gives 0.47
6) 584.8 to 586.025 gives 0.29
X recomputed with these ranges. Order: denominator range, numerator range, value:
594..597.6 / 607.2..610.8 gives 1.37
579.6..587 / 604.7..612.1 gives 1.13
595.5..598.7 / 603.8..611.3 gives 1.33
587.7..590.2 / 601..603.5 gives 2.08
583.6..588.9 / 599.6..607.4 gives 1.29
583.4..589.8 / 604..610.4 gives 1.51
